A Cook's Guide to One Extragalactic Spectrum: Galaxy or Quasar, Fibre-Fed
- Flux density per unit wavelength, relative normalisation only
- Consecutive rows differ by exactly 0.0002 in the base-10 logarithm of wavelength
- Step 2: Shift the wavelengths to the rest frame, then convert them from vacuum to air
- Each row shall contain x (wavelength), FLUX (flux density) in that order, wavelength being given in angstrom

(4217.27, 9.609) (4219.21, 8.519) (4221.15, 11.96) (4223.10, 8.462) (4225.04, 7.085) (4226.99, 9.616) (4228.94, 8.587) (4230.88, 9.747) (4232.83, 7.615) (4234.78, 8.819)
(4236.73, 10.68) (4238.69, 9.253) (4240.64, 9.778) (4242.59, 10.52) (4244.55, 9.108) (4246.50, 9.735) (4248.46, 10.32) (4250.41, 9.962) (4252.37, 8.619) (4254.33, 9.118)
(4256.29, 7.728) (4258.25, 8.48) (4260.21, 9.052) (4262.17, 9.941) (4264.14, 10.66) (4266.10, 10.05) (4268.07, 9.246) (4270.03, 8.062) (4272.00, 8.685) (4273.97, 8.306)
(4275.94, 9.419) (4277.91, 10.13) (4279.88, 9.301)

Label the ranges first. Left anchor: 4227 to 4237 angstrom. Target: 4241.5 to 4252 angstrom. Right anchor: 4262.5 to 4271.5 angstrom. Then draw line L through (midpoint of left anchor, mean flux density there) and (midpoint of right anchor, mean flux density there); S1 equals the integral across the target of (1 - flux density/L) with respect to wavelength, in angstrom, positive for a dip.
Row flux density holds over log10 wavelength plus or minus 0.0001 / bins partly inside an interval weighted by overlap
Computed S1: -0.7 angstrom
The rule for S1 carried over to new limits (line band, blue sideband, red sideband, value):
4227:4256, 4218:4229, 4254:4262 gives -1.65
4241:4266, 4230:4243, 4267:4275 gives -1.25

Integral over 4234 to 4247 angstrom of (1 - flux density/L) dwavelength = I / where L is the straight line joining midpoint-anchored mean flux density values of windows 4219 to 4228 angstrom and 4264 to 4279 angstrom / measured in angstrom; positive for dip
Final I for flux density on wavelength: -0.7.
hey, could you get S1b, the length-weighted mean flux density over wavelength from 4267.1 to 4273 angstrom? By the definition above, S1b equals 8.66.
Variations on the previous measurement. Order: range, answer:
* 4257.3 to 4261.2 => 8.78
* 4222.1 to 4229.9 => 8.44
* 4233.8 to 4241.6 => 9.62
